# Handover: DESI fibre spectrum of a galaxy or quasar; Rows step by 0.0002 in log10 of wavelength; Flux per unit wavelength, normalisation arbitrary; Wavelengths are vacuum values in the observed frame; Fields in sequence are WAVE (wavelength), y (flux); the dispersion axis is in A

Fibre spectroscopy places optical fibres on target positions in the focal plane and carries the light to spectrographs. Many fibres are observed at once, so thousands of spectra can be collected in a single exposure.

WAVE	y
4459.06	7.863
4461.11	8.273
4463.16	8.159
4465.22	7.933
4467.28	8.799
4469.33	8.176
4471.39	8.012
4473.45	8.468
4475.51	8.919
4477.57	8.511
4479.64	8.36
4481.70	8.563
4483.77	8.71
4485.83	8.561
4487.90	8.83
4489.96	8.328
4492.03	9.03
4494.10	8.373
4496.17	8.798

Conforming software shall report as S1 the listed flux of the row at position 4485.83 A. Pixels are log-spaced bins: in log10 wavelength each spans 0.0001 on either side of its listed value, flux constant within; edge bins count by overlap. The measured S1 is 8.561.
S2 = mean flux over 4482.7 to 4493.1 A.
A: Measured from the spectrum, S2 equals 8.69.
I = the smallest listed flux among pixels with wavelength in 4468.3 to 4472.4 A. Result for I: 8.012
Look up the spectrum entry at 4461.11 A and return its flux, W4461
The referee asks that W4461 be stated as 8.273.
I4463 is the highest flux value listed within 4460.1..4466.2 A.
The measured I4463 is 8.273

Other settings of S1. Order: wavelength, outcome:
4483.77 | 8.71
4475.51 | 8.919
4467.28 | 8.799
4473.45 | 8.468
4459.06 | 7.863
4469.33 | 8.176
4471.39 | 8.012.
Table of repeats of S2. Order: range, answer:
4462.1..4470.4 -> 8.27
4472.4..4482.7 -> 8.56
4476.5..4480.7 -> 8.44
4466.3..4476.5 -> 8.48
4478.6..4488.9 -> 8.6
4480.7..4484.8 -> 8.63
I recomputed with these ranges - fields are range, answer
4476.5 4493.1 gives 8.328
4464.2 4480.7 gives 7.933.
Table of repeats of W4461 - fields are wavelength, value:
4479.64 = 8.36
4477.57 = 8.511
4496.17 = 8.798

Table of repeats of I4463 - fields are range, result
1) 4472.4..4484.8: 8.919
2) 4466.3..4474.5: 8.799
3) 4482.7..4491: 8.83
